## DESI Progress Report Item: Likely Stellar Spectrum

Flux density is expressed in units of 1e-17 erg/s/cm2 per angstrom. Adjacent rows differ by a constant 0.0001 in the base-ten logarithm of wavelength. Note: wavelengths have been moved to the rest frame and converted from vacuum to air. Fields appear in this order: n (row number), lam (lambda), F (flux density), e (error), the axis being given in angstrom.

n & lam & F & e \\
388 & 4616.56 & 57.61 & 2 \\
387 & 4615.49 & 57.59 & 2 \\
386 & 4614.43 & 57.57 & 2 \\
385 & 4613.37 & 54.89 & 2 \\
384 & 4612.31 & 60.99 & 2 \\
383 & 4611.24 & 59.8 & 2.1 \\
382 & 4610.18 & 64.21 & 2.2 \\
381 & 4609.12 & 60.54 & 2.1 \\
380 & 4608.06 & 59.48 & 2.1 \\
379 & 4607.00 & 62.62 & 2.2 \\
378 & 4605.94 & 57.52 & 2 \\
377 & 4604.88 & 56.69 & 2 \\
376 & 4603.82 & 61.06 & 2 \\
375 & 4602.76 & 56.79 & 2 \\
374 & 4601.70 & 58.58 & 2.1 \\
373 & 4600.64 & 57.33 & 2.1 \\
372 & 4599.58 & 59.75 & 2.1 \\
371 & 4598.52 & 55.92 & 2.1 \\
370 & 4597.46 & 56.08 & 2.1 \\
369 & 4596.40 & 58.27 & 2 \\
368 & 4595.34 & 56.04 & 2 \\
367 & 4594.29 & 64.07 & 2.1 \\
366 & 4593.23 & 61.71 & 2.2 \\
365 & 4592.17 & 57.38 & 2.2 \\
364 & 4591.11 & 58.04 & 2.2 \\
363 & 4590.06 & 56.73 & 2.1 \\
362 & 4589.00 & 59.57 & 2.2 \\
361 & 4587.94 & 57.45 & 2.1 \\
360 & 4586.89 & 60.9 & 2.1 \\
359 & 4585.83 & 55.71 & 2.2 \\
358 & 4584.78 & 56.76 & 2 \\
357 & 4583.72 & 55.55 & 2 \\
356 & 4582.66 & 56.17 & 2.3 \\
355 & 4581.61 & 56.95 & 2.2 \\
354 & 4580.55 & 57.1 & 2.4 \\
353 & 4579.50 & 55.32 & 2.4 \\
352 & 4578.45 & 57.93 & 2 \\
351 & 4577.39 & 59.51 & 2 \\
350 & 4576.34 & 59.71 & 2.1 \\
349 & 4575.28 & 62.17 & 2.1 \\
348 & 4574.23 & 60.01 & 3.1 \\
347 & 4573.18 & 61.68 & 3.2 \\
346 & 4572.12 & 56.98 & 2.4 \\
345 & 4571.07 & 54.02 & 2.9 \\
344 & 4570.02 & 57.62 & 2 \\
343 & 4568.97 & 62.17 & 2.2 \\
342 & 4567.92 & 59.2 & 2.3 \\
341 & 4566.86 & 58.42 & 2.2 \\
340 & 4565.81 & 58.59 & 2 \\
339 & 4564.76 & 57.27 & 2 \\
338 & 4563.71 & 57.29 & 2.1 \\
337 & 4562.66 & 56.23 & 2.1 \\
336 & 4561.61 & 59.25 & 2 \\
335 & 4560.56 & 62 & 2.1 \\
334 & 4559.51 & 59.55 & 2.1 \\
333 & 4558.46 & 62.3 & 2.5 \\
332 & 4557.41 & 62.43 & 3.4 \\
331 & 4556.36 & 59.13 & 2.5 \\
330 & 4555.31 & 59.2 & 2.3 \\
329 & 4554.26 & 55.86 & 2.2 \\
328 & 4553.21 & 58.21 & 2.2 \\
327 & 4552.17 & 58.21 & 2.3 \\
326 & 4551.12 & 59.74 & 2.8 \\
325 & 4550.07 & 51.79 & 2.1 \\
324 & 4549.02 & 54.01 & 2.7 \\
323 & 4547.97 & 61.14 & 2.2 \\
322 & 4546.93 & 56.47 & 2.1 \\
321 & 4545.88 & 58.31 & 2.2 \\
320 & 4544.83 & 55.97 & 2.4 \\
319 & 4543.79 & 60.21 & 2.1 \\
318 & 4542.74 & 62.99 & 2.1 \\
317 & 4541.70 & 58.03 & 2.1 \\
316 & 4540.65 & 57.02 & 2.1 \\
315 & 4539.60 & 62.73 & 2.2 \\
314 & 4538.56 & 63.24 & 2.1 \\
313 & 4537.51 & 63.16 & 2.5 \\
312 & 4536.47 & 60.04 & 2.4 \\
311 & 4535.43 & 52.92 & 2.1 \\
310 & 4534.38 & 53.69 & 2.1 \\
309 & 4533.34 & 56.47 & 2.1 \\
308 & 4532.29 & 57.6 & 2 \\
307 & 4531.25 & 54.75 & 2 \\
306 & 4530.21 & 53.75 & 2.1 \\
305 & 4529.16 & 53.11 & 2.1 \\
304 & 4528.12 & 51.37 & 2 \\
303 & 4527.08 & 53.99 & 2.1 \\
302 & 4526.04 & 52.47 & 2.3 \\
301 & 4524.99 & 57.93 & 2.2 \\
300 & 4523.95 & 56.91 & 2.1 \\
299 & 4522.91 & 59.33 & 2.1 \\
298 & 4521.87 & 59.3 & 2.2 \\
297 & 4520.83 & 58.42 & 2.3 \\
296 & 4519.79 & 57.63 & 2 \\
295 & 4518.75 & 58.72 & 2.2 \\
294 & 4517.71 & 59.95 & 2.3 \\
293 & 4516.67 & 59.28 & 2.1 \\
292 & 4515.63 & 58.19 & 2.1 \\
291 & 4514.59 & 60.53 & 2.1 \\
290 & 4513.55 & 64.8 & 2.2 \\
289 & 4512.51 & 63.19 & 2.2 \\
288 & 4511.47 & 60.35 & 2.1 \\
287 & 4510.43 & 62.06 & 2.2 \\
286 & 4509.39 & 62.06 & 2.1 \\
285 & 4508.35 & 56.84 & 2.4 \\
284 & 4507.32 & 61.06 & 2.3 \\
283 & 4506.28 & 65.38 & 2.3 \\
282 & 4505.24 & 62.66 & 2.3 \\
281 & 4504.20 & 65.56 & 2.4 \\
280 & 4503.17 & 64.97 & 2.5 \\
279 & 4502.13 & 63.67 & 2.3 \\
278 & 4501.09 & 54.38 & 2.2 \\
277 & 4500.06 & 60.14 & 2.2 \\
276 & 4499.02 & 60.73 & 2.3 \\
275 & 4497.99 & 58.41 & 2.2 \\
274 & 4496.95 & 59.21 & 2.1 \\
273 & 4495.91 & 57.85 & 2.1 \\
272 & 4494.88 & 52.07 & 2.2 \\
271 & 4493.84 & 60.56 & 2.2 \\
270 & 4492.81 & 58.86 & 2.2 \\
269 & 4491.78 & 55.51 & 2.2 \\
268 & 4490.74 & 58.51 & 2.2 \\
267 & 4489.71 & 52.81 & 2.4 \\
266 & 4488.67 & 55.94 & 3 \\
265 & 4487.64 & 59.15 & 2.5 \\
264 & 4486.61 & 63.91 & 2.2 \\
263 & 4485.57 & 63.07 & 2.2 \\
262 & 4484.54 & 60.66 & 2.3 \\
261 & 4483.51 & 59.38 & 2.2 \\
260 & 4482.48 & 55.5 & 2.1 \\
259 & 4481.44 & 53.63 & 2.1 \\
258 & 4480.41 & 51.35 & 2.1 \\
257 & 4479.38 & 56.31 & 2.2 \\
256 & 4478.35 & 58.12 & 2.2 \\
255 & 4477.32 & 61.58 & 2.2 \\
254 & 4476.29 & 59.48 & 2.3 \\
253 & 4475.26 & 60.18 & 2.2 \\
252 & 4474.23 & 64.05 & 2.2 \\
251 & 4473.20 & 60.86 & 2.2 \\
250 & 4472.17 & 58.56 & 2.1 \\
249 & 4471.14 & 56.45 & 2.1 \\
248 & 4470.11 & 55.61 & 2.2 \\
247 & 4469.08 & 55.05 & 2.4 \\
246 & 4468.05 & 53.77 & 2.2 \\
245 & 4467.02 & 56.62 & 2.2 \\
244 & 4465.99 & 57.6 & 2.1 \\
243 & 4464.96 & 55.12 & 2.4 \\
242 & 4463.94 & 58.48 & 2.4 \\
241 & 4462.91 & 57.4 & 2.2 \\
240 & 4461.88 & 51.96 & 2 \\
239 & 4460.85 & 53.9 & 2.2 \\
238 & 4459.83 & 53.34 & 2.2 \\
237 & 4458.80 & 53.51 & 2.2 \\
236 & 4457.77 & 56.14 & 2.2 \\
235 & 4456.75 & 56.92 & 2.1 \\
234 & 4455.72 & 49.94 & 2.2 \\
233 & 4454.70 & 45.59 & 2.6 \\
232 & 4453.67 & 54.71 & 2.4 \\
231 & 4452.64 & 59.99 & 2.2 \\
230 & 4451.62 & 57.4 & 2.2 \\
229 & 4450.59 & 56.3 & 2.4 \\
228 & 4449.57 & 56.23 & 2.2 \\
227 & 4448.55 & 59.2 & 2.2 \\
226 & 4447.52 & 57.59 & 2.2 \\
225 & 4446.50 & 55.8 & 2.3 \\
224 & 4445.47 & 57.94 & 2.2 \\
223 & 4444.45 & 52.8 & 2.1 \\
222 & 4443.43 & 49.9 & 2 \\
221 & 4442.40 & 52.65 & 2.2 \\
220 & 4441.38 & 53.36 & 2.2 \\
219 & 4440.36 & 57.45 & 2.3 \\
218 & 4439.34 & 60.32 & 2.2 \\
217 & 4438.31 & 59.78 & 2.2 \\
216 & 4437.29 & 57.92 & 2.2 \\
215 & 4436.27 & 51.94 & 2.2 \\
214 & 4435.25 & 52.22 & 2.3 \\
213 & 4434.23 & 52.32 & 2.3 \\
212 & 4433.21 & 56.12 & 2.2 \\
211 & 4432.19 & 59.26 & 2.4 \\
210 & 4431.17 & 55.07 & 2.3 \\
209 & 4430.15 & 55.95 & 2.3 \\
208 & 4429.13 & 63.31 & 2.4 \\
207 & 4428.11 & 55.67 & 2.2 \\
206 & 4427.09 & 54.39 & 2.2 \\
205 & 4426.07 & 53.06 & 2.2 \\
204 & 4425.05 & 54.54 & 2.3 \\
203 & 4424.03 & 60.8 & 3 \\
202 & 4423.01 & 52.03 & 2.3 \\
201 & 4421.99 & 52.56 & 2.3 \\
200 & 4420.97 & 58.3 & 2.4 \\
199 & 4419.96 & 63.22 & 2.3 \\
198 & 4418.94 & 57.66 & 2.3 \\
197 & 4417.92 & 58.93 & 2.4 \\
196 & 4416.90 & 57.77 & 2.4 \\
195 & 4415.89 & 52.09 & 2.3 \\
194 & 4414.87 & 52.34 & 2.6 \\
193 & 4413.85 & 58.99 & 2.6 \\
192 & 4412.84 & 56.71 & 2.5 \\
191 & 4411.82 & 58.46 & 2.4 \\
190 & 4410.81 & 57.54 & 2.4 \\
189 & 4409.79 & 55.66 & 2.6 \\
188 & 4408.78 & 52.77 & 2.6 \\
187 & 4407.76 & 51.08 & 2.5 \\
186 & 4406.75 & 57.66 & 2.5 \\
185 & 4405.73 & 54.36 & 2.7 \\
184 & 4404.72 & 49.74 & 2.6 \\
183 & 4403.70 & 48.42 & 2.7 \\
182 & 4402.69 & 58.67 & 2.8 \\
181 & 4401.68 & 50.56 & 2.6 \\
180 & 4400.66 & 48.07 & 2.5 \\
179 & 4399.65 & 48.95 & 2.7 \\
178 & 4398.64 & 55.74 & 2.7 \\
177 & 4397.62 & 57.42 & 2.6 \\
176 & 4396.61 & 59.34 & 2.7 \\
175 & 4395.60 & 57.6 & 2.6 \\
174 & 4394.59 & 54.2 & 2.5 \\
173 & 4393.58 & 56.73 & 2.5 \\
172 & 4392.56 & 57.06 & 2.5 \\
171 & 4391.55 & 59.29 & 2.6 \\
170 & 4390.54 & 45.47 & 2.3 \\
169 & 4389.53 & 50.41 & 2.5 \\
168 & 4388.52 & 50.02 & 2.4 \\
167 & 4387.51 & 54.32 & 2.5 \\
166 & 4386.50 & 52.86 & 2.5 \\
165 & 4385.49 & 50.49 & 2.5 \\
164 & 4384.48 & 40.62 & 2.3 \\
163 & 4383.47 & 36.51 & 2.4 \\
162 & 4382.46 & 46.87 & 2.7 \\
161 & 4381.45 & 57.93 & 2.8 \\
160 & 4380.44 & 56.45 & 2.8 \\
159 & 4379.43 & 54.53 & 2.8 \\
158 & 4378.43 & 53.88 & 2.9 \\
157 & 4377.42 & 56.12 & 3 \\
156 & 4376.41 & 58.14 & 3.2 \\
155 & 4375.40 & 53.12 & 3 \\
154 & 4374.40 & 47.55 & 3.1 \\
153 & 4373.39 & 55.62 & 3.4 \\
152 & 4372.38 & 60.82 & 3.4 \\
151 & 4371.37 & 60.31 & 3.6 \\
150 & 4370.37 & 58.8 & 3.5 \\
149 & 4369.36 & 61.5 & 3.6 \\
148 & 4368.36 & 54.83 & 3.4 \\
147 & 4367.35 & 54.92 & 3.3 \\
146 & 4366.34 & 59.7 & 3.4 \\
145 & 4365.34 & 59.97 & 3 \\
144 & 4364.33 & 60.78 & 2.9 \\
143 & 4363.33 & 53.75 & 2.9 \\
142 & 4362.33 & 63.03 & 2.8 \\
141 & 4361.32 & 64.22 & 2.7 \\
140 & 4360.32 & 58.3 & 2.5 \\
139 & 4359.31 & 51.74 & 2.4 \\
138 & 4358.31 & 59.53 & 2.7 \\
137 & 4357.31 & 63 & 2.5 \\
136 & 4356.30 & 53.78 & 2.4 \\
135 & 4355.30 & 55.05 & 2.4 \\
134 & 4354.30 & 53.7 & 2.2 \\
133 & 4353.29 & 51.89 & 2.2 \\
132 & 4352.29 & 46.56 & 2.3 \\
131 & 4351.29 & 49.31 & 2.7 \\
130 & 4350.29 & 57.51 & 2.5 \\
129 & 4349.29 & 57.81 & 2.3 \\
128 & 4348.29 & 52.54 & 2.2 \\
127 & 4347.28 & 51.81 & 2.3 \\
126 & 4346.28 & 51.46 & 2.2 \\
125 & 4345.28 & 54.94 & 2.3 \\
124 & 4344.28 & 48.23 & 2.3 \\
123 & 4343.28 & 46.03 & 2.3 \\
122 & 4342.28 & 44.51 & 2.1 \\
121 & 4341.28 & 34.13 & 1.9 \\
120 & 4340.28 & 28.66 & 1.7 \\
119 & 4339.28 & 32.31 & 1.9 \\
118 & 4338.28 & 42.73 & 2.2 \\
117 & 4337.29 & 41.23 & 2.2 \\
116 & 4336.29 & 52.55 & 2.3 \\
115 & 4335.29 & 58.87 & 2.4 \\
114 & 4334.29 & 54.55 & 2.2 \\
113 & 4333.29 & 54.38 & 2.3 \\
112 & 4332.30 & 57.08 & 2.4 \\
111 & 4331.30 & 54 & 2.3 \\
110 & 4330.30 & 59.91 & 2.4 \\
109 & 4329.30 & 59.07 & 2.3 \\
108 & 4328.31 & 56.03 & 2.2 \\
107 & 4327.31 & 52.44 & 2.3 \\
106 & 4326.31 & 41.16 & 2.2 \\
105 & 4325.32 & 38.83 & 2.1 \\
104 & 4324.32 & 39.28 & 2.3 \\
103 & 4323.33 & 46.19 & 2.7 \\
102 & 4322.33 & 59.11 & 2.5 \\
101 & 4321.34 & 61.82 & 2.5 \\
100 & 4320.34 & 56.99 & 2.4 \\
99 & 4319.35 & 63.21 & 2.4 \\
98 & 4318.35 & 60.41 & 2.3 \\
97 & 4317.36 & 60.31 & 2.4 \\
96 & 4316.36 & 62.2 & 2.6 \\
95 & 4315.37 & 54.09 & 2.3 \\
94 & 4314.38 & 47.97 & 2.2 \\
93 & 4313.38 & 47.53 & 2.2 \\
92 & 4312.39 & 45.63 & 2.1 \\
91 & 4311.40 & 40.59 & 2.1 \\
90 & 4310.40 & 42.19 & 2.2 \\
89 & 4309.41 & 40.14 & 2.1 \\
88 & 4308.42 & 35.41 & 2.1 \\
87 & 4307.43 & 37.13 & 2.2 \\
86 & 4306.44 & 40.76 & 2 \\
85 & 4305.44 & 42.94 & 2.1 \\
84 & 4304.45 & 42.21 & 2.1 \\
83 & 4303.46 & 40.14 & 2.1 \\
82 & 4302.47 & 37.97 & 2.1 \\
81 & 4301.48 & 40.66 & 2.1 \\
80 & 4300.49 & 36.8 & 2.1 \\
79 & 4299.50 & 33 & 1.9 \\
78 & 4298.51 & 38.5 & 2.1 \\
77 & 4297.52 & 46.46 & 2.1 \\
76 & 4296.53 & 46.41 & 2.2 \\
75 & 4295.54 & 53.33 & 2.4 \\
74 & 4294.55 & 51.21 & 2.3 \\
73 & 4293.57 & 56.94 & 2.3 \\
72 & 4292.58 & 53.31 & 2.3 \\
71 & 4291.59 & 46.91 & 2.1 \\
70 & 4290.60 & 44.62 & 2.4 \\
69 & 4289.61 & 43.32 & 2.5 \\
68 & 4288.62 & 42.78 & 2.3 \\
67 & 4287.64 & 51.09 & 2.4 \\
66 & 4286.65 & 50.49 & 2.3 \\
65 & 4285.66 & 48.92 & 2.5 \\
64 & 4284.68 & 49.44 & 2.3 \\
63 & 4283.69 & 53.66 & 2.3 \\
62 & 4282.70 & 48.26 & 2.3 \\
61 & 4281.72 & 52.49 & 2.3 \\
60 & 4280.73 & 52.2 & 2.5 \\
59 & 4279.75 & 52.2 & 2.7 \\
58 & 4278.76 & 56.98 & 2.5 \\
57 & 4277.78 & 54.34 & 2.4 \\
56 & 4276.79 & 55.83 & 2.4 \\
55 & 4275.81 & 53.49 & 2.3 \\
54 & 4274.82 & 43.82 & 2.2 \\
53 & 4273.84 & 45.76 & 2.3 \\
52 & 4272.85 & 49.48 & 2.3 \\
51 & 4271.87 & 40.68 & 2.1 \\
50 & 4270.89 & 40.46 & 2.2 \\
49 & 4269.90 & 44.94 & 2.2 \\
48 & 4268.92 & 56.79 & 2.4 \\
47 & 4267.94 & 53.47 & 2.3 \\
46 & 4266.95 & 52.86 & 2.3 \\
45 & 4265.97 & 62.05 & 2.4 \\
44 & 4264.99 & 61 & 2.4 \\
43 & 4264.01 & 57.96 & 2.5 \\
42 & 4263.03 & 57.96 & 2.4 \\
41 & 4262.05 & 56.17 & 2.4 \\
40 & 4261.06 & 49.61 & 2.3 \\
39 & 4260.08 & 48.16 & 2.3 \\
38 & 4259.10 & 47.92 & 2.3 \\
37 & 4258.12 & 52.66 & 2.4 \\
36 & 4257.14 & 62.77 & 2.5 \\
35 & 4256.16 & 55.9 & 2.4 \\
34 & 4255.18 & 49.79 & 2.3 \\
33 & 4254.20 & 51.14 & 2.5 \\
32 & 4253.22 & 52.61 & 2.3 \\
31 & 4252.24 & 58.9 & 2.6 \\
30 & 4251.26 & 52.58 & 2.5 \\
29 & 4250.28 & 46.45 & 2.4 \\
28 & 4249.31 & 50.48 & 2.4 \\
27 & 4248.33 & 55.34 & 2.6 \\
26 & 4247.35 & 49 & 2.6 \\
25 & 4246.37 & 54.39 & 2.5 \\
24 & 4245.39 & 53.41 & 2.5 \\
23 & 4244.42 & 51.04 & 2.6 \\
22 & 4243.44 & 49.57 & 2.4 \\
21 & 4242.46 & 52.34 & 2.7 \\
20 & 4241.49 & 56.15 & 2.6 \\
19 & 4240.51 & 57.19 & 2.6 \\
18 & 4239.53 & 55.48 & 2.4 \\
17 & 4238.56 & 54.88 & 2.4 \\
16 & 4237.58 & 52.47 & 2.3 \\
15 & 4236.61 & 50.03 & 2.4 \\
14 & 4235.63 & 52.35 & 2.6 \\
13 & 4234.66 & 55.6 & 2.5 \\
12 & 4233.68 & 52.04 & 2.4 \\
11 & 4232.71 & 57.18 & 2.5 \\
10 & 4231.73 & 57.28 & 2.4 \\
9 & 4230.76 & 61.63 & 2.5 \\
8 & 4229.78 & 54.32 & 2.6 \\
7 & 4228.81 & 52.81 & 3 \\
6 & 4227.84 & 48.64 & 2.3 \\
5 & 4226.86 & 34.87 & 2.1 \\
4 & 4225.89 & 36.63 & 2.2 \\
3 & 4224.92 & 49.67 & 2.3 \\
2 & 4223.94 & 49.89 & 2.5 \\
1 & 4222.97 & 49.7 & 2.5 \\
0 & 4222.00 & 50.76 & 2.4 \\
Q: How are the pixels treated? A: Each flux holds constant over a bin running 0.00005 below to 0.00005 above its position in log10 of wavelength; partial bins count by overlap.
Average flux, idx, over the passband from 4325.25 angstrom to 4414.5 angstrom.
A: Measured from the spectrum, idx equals 53.2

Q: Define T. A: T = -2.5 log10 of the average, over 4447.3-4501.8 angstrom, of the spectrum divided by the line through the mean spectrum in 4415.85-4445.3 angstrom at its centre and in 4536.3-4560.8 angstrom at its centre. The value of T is 0.00 mag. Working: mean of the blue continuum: 56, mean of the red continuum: 59.2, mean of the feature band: 57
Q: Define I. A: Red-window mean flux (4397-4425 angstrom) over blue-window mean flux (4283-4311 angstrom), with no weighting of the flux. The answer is 1.24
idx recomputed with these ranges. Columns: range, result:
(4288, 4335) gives 48.3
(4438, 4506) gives 57.2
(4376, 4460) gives 54.6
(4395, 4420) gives 55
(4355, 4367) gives 58.6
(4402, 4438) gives 55.7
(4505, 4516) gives 61.5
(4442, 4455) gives 55.2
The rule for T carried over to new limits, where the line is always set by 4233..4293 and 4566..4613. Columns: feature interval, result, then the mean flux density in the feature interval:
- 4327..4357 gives 0.06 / 50.5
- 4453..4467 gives 0.03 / 54.3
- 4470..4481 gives -0.04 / 58.5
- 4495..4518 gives -0.07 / 60.8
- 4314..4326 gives -0.02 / 54.1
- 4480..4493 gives -0.02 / 57.6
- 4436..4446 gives 0.00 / 55.5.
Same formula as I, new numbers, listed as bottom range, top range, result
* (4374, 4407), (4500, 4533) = 1.12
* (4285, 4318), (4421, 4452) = 1.22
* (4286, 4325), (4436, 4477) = 1.19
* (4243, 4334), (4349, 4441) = 1.10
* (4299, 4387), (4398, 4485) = 1.10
